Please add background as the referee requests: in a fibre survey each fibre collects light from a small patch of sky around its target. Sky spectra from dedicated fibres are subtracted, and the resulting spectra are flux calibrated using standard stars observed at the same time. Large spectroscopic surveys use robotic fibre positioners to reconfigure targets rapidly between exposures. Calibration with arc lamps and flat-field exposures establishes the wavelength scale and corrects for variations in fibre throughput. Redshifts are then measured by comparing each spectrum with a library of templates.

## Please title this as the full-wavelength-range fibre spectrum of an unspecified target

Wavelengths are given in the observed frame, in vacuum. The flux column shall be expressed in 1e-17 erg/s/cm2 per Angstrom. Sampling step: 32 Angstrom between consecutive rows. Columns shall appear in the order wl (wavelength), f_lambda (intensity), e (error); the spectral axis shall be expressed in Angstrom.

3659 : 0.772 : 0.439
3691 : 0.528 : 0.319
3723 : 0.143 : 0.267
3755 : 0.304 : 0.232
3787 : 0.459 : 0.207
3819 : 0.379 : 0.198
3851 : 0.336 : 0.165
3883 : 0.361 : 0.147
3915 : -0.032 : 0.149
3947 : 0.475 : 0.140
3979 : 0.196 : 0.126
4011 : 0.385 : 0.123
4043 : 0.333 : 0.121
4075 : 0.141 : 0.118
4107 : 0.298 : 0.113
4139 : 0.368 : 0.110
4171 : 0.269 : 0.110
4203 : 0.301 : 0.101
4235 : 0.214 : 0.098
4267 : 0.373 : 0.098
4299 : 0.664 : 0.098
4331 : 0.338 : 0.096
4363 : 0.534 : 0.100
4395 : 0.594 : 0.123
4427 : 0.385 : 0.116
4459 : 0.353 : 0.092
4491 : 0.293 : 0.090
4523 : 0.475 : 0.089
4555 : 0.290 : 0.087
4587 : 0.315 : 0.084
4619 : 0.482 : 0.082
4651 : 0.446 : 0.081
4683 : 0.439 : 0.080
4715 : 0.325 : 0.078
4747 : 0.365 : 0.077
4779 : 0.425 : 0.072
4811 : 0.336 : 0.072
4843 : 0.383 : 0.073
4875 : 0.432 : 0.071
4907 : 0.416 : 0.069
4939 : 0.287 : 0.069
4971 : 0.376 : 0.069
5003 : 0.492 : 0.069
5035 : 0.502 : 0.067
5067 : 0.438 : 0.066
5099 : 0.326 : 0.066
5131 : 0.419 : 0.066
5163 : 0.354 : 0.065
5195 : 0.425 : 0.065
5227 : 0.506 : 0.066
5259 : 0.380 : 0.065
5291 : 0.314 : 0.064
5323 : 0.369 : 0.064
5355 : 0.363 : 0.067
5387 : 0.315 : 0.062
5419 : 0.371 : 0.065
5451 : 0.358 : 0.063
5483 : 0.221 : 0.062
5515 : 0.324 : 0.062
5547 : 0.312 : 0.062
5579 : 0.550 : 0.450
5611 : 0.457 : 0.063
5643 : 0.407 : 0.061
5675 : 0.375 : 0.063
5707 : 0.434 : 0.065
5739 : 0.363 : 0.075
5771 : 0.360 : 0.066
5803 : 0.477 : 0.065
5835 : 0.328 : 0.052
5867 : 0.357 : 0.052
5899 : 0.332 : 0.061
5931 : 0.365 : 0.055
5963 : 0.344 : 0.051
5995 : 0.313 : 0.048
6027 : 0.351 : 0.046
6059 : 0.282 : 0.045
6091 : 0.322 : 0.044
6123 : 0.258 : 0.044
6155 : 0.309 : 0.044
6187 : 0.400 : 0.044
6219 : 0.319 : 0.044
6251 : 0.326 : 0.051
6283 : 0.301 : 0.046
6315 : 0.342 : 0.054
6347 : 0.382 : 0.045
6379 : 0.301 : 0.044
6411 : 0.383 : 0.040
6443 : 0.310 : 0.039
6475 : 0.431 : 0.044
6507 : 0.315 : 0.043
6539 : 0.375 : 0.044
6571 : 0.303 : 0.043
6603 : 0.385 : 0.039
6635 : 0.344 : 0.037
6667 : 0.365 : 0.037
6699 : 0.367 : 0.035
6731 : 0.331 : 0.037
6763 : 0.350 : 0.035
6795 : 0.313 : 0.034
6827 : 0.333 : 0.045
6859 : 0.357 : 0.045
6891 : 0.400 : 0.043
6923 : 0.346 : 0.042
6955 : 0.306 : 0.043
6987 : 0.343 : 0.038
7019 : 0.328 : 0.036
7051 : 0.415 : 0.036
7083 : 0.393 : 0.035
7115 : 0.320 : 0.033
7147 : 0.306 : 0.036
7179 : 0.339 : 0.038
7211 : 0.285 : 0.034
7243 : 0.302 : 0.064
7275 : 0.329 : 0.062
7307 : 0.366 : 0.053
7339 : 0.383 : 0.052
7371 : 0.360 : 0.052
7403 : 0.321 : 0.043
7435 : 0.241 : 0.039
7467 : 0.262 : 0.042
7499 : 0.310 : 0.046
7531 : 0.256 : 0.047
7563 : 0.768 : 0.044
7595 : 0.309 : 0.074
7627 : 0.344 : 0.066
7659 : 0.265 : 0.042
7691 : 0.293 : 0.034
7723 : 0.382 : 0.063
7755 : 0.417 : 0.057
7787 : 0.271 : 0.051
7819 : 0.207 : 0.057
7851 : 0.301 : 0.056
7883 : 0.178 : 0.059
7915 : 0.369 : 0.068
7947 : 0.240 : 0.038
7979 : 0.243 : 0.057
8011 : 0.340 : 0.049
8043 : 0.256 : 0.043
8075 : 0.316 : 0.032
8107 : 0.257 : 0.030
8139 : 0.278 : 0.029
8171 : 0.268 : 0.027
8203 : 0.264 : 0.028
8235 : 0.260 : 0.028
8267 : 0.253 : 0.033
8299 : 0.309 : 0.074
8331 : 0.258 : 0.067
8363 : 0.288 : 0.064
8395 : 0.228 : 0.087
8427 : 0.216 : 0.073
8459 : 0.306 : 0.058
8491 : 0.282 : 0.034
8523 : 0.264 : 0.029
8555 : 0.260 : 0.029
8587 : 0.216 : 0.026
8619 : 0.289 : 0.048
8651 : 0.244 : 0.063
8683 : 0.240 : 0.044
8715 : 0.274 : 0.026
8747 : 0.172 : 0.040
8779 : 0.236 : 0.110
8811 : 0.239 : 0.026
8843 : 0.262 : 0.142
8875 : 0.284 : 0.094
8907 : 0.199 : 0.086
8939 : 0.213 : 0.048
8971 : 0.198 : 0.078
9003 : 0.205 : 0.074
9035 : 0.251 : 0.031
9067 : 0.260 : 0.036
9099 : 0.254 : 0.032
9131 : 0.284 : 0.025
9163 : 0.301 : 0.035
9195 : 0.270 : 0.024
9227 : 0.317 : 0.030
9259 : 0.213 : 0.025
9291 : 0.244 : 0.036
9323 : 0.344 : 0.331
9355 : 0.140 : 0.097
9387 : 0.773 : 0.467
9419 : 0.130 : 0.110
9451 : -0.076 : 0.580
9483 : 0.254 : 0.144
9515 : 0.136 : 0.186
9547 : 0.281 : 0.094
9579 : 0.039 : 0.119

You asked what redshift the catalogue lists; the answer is 0.153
